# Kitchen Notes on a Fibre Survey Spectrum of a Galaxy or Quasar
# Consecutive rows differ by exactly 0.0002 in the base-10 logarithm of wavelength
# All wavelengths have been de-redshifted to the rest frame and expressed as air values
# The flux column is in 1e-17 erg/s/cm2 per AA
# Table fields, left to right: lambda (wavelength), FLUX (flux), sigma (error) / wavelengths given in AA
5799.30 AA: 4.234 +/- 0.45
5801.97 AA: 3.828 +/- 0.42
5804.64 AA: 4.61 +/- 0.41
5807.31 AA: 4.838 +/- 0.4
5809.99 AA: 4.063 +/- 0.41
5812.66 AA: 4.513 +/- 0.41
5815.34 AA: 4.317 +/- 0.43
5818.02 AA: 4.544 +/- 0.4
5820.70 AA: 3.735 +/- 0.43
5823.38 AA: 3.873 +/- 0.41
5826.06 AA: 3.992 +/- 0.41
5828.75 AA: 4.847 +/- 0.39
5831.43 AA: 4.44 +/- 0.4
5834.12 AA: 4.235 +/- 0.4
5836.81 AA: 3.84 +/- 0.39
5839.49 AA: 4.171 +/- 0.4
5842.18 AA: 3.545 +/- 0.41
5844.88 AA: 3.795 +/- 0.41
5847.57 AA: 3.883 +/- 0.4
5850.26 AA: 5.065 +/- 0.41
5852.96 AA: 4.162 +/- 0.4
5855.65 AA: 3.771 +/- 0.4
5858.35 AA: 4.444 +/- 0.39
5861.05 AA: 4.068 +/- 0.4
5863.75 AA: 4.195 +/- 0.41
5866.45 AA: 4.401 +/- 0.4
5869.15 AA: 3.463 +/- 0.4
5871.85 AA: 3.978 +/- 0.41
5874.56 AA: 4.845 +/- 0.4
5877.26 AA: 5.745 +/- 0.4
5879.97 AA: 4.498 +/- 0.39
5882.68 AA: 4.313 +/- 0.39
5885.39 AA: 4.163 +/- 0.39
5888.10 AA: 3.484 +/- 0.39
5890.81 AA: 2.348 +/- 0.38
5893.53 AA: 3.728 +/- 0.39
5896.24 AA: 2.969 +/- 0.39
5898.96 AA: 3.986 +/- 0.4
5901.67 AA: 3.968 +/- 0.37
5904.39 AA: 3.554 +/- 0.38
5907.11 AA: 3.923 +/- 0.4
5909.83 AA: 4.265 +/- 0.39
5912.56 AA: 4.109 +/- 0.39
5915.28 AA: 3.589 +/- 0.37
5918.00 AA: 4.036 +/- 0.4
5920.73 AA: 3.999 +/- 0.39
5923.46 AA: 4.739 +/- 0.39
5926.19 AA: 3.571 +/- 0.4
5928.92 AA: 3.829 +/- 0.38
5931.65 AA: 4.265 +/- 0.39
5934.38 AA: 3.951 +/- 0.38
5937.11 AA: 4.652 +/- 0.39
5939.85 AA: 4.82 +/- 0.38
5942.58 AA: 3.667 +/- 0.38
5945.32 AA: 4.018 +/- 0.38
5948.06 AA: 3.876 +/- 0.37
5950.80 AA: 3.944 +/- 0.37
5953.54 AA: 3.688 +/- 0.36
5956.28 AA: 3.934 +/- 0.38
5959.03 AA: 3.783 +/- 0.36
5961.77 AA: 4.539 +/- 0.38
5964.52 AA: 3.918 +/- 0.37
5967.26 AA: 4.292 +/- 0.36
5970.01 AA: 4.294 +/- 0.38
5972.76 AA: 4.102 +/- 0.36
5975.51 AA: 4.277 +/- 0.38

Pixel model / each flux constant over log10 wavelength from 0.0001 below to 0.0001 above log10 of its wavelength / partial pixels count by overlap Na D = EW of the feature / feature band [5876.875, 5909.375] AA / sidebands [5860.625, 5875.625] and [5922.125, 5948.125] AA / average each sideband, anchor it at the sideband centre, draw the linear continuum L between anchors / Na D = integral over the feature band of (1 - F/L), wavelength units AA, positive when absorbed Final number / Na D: 2.4 AA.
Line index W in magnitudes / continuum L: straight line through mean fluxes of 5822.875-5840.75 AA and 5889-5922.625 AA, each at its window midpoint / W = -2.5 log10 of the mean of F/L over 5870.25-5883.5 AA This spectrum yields -0.19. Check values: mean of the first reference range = 4.22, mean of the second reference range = 3.72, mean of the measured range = 4.67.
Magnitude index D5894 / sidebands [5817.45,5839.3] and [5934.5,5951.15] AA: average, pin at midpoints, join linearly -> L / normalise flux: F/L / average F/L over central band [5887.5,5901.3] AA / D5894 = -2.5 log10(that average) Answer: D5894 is 0.24 mag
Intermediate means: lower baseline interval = 4.18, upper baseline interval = 4.16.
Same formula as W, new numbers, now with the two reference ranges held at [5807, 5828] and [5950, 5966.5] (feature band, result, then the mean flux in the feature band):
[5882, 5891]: 0.12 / 3.68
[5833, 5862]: 0.02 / 4.09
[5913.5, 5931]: 0.02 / 3.98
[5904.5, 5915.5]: 0.03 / 3.96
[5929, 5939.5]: -0.07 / 4.29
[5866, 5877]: -0.05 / 4.31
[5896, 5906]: 0.11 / 3.7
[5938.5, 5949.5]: -0.02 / 4.09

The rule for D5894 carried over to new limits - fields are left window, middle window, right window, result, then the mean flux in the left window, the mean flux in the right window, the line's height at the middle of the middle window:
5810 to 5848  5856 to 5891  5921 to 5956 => -0.024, 4.13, 4.08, 4.11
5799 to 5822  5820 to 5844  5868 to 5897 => 0.034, 4.3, 3.98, 4.21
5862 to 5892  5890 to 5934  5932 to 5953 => 0.083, 4.14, 4.12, 4.13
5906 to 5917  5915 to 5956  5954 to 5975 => -0.004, 3.98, 4.11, 4.04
